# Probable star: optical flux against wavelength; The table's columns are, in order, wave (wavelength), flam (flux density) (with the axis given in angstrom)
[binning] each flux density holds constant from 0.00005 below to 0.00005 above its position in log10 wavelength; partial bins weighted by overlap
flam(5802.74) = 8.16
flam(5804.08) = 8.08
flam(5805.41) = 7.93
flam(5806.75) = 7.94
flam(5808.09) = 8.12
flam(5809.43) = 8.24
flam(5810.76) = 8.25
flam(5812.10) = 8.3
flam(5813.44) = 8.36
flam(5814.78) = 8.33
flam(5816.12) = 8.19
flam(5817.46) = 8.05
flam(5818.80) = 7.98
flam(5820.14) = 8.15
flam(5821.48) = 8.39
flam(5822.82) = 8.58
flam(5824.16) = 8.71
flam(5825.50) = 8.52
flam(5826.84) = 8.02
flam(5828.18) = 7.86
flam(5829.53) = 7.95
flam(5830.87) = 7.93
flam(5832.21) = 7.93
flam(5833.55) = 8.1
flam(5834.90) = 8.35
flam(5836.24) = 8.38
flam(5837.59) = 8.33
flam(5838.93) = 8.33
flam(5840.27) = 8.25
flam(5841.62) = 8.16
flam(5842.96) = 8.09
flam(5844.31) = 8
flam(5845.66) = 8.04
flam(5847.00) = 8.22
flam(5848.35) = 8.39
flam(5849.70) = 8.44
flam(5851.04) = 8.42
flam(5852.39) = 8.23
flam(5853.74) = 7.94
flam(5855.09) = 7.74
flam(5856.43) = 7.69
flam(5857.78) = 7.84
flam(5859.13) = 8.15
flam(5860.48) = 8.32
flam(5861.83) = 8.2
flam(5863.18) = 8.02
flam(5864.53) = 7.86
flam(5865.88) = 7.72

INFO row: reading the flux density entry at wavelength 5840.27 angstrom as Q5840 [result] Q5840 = 8.25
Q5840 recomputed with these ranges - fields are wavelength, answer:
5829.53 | 7.95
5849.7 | 8.44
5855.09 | 7.74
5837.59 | 8.33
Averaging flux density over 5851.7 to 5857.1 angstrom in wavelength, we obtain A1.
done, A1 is 7.9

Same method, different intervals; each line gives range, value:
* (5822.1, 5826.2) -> 8.61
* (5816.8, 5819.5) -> 8.02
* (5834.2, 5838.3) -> 8.34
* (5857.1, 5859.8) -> 7.99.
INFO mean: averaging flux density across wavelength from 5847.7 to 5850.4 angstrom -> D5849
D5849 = 8.43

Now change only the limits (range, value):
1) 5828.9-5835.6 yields 8.06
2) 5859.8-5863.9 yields 8.17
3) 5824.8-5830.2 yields 8.09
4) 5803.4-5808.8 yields 8.01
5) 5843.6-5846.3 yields 8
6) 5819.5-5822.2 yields 8.28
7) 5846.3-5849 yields 8.31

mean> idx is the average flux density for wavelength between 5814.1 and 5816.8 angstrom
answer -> 8.25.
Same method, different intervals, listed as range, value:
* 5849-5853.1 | 8.36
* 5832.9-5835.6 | 8.22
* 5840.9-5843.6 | 8.13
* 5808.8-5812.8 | 8.27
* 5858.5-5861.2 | 8.23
